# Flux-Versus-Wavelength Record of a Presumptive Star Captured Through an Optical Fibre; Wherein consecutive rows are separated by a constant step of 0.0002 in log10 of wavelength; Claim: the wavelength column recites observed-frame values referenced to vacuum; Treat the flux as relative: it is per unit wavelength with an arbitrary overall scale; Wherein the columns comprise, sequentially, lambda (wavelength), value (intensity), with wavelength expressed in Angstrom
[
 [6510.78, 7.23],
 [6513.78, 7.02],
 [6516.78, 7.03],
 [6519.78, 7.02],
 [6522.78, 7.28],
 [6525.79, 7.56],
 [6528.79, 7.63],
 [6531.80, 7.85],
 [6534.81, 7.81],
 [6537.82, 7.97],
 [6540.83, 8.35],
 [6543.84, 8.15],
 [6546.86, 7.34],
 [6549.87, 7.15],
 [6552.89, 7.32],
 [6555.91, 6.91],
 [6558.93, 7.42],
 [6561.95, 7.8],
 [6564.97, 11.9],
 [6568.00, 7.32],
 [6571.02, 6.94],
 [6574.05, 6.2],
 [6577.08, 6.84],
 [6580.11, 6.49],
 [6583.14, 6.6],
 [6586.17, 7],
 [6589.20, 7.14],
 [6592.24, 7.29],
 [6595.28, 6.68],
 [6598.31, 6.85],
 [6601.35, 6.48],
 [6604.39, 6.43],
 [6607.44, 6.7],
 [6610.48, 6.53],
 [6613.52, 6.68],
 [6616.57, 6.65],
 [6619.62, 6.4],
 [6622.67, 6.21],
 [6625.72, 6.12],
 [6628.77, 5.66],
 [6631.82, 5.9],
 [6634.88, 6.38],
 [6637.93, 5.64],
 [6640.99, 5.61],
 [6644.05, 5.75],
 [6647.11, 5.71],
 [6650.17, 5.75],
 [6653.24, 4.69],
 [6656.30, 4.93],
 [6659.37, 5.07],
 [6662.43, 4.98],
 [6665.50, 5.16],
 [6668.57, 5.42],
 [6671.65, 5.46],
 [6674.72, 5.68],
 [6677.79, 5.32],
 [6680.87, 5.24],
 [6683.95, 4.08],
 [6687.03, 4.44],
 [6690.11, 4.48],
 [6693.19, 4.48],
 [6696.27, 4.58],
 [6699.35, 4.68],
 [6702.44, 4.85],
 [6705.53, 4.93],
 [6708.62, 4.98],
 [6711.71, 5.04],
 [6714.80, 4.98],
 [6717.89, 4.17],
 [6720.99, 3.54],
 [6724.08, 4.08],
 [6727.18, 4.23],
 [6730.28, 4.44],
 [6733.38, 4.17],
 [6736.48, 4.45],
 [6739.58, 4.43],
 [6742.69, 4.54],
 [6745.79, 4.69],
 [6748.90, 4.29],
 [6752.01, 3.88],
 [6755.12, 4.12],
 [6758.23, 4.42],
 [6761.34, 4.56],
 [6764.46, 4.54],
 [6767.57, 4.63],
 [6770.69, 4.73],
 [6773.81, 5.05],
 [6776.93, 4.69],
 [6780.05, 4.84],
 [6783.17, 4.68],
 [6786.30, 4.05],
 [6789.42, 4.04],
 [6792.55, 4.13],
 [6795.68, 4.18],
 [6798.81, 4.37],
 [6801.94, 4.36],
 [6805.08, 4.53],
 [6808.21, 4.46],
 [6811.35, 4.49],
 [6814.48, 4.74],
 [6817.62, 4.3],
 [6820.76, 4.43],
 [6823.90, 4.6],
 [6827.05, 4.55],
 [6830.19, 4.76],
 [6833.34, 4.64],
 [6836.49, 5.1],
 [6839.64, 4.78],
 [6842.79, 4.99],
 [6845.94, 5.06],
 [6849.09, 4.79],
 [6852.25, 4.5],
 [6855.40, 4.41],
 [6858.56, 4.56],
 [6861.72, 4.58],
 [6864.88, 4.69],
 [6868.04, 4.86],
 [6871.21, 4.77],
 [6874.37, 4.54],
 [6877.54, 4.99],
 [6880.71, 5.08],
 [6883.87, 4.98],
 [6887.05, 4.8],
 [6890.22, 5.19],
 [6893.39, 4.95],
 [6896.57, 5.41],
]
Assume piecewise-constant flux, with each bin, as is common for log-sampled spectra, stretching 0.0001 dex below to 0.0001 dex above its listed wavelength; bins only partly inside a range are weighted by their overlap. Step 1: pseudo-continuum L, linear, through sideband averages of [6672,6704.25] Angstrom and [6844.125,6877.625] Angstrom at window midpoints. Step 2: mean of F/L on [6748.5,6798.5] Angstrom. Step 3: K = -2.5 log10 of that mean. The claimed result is 0.08 mag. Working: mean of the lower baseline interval 4.81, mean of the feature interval 4.43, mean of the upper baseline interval 4.69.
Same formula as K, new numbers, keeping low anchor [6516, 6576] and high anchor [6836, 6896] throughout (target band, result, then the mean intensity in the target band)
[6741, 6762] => 0.32 mag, 4.35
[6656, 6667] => 0.30 mag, 5.05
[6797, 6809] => 0.21 mag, 4.42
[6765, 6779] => 0.19 mag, 4.76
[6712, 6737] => 0.38 mag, 4.29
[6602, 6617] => 0.08 mag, 6.59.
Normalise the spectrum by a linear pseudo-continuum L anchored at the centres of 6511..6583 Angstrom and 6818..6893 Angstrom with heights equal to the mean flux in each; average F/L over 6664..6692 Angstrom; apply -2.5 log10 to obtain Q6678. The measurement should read 0.25 mag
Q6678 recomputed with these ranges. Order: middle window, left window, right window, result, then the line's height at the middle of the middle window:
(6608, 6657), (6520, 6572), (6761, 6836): 0.13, 6.67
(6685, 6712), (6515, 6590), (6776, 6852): 0.24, 5.85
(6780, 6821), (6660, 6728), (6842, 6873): 0.08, 4.73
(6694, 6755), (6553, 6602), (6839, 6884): 0.32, 5.97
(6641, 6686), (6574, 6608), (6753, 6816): 0.13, 5.9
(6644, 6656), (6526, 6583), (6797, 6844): 0.21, 6.53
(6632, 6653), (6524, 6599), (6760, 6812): 0.12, 6.39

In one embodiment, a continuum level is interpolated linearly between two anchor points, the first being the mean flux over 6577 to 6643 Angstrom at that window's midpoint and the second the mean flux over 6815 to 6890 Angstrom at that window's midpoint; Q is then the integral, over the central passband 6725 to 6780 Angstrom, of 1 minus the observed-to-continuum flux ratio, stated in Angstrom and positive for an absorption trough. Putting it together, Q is 9.8 Angstrom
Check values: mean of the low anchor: 6.45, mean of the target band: 4.47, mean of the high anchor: 4.74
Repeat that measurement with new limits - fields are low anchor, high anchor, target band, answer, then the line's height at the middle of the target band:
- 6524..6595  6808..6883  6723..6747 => 5.8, 5.78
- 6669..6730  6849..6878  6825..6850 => -0.9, 4.66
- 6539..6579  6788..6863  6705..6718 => 2.2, 5.88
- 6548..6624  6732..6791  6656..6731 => 9.5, 5.46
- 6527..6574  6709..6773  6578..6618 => 1.3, 6.96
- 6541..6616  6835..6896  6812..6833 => 2.5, 5.18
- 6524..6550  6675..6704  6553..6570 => -2.0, 7.29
